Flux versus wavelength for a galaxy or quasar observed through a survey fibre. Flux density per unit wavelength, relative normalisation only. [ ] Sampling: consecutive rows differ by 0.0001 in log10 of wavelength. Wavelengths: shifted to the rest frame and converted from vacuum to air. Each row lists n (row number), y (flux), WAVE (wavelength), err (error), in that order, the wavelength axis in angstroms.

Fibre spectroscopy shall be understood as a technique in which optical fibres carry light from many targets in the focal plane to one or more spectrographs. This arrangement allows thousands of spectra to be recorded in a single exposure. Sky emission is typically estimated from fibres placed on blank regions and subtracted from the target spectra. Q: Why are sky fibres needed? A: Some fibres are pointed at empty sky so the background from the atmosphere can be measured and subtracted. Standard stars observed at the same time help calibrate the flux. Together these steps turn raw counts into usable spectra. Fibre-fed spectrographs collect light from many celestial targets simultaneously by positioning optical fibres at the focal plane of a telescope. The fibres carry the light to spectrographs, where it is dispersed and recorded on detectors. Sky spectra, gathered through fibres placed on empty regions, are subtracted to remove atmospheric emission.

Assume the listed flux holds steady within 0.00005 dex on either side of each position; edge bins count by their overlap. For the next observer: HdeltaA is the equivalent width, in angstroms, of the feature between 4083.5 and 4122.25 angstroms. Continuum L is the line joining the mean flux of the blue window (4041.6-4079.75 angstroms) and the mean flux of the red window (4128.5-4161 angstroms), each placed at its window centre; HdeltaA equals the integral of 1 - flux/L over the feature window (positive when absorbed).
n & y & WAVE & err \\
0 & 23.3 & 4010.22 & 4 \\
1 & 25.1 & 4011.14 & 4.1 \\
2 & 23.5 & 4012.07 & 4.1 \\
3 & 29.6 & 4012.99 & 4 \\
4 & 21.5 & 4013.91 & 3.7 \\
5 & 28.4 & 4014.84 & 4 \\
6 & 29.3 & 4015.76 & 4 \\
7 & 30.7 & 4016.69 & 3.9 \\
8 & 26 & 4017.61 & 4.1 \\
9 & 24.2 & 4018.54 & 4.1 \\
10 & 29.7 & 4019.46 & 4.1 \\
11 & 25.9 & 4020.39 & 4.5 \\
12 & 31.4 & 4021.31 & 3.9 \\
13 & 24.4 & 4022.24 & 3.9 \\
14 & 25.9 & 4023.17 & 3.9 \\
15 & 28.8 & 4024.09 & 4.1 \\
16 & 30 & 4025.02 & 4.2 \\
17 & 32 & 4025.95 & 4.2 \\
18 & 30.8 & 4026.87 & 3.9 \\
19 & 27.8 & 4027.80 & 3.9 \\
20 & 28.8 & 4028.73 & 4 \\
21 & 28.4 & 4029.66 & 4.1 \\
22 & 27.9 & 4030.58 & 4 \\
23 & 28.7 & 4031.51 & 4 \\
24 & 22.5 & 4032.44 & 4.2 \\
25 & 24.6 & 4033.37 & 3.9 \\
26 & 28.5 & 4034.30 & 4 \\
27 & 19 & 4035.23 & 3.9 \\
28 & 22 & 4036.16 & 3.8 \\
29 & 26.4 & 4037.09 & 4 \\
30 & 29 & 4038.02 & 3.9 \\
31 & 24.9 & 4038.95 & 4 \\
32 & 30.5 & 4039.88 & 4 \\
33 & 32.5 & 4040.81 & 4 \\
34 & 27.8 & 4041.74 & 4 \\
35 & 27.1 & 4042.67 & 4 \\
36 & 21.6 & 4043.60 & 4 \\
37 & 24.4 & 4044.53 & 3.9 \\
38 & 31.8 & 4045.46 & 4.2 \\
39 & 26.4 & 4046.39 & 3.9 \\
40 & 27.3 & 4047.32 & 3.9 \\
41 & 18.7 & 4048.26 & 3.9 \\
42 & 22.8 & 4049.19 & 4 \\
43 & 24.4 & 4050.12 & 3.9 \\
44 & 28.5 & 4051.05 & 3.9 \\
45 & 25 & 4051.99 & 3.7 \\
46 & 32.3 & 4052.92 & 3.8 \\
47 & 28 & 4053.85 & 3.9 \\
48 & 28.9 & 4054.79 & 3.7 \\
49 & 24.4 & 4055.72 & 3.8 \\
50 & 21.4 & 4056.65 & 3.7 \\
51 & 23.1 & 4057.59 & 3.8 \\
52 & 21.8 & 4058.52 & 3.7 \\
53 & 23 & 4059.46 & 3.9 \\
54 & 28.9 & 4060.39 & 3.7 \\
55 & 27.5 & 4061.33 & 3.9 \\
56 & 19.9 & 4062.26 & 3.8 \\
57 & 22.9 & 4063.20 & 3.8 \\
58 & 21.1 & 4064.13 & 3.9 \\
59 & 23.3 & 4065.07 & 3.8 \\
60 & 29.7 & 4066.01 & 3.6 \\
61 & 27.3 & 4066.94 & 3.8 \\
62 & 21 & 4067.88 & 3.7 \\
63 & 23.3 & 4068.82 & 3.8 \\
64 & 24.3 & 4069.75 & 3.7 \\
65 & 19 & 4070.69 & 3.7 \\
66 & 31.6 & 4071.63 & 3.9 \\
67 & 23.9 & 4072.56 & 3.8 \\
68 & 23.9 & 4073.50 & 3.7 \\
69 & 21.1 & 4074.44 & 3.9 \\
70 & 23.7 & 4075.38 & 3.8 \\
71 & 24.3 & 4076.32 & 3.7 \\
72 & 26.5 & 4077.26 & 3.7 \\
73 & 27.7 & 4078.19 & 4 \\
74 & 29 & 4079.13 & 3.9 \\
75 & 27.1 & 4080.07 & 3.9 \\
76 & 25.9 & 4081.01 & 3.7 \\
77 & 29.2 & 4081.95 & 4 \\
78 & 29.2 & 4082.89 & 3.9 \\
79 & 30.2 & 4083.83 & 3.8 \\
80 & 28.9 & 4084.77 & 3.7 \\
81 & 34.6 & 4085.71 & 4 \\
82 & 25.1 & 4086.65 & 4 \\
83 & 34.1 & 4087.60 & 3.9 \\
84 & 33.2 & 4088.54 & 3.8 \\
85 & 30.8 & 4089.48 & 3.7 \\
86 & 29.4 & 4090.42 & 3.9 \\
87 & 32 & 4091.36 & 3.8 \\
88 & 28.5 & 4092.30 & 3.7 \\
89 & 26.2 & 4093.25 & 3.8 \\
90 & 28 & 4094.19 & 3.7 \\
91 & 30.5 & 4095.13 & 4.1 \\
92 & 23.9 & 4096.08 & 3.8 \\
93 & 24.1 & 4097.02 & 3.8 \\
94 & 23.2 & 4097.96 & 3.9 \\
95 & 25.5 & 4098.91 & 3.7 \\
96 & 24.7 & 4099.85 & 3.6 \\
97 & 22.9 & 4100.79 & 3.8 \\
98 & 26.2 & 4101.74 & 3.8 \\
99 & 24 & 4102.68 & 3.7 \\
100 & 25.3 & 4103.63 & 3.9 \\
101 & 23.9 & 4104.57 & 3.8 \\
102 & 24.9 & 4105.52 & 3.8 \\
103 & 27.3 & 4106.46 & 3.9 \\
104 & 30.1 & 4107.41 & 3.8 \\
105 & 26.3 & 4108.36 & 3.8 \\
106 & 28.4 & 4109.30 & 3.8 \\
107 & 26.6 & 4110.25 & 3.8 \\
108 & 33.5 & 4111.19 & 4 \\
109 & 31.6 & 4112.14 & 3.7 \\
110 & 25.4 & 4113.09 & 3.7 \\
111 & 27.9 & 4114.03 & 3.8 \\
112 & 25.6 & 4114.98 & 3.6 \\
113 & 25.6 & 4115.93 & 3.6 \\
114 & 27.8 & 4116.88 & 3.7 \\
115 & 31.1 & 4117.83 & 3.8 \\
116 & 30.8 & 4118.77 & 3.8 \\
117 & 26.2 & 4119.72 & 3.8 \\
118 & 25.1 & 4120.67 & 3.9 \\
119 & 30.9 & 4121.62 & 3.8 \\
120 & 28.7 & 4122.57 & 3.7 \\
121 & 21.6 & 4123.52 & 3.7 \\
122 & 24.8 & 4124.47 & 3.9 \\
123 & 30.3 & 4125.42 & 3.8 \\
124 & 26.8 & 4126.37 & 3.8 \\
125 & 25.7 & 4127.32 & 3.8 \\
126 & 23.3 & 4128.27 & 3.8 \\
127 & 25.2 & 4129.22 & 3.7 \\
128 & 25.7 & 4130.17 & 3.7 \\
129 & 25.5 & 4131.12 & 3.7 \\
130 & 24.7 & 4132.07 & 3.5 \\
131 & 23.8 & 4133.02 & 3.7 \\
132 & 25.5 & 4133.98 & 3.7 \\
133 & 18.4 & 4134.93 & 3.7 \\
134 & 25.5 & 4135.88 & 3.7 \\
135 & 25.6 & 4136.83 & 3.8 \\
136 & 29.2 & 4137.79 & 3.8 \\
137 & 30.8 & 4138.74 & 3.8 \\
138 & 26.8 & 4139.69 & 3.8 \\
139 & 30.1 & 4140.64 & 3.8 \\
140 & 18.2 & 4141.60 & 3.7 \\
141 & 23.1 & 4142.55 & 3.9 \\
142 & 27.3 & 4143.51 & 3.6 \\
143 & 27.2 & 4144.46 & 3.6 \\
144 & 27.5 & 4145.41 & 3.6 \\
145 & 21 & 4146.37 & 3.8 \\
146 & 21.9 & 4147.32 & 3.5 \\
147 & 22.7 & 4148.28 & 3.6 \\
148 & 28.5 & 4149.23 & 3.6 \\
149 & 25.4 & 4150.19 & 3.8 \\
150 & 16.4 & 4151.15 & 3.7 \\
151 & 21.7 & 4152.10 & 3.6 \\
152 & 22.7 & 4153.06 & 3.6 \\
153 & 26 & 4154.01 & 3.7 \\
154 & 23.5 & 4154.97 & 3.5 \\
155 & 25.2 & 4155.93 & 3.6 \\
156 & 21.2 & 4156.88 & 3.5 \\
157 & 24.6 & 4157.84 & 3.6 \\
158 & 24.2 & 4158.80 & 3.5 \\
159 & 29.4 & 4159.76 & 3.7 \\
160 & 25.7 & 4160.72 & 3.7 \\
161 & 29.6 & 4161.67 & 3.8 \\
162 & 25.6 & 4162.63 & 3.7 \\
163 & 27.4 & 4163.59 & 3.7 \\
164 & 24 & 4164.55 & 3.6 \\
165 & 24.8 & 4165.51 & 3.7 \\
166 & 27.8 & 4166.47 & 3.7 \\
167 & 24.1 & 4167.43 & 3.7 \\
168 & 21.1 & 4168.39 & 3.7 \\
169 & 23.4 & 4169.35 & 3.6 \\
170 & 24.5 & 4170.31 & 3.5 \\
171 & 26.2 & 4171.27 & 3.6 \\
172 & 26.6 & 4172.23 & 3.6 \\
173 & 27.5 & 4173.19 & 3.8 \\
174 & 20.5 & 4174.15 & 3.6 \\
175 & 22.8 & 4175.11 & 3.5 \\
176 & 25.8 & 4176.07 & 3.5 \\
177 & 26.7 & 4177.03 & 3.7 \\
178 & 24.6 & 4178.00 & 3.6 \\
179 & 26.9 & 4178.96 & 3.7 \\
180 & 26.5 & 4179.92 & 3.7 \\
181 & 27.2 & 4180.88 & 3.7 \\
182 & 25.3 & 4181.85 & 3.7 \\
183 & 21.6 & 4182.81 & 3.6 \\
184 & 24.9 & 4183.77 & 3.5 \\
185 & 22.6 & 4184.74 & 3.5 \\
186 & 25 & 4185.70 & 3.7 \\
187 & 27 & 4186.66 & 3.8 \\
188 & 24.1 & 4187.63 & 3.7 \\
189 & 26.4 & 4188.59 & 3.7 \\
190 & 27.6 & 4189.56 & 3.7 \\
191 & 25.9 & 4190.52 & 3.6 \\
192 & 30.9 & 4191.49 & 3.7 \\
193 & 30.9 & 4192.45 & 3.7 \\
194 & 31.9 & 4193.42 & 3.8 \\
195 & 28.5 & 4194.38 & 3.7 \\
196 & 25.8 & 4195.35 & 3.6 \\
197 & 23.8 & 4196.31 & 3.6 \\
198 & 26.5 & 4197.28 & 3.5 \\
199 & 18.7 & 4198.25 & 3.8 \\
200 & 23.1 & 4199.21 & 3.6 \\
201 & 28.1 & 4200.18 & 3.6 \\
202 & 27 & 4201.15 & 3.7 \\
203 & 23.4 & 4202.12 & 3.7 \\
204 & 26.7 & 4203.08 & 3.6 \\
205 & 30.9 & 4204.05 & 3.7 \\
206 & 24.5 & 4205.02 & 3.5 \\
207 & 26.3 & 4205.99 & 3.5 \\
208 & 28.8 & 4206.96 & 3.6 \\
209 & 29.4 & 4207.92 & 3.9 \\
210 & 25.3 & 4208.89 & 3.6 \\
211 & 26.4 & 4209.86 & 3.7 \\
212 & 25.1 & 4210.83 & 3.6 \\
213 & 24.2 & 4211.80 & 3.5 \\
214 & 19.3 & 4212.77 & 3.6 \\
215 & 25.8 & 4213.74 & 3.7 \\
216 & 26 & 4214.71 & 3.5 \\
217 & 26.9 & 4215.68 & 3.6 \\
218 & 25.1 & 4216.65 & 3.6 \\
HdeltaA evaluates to -4.5 angstroms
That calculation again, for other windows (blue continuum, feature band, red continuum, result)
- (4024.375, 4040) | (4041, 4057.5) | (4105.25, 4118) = 0.8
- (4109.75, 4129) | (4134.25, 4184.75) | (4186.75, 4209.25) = 4.1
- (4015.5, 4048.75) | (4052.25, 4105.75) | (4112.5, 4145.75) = 0.9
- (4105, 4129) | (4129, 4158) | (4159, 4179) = 2.1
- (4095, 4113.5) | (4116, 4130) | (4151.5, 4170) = -0.6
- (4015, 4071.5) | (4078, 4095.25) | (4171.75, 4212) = -2.2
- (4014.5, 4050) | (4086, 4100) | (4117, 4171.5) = -1.1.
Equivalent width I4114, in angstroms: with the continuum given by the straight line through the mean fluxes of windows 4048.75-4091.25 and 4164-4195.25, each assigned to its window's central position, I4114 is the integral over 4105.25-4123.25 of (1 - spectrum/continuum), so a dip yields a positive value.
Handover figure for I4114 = -1.4 angstroms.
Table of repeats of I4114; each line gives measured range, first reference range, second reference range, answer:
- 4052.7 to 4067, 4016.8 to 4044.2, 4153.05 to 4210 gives 0.99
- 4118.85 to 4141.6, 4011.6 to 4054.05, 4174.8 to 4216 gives 0.29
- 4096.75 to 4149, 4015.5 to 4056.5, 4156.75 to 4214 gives 0.38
